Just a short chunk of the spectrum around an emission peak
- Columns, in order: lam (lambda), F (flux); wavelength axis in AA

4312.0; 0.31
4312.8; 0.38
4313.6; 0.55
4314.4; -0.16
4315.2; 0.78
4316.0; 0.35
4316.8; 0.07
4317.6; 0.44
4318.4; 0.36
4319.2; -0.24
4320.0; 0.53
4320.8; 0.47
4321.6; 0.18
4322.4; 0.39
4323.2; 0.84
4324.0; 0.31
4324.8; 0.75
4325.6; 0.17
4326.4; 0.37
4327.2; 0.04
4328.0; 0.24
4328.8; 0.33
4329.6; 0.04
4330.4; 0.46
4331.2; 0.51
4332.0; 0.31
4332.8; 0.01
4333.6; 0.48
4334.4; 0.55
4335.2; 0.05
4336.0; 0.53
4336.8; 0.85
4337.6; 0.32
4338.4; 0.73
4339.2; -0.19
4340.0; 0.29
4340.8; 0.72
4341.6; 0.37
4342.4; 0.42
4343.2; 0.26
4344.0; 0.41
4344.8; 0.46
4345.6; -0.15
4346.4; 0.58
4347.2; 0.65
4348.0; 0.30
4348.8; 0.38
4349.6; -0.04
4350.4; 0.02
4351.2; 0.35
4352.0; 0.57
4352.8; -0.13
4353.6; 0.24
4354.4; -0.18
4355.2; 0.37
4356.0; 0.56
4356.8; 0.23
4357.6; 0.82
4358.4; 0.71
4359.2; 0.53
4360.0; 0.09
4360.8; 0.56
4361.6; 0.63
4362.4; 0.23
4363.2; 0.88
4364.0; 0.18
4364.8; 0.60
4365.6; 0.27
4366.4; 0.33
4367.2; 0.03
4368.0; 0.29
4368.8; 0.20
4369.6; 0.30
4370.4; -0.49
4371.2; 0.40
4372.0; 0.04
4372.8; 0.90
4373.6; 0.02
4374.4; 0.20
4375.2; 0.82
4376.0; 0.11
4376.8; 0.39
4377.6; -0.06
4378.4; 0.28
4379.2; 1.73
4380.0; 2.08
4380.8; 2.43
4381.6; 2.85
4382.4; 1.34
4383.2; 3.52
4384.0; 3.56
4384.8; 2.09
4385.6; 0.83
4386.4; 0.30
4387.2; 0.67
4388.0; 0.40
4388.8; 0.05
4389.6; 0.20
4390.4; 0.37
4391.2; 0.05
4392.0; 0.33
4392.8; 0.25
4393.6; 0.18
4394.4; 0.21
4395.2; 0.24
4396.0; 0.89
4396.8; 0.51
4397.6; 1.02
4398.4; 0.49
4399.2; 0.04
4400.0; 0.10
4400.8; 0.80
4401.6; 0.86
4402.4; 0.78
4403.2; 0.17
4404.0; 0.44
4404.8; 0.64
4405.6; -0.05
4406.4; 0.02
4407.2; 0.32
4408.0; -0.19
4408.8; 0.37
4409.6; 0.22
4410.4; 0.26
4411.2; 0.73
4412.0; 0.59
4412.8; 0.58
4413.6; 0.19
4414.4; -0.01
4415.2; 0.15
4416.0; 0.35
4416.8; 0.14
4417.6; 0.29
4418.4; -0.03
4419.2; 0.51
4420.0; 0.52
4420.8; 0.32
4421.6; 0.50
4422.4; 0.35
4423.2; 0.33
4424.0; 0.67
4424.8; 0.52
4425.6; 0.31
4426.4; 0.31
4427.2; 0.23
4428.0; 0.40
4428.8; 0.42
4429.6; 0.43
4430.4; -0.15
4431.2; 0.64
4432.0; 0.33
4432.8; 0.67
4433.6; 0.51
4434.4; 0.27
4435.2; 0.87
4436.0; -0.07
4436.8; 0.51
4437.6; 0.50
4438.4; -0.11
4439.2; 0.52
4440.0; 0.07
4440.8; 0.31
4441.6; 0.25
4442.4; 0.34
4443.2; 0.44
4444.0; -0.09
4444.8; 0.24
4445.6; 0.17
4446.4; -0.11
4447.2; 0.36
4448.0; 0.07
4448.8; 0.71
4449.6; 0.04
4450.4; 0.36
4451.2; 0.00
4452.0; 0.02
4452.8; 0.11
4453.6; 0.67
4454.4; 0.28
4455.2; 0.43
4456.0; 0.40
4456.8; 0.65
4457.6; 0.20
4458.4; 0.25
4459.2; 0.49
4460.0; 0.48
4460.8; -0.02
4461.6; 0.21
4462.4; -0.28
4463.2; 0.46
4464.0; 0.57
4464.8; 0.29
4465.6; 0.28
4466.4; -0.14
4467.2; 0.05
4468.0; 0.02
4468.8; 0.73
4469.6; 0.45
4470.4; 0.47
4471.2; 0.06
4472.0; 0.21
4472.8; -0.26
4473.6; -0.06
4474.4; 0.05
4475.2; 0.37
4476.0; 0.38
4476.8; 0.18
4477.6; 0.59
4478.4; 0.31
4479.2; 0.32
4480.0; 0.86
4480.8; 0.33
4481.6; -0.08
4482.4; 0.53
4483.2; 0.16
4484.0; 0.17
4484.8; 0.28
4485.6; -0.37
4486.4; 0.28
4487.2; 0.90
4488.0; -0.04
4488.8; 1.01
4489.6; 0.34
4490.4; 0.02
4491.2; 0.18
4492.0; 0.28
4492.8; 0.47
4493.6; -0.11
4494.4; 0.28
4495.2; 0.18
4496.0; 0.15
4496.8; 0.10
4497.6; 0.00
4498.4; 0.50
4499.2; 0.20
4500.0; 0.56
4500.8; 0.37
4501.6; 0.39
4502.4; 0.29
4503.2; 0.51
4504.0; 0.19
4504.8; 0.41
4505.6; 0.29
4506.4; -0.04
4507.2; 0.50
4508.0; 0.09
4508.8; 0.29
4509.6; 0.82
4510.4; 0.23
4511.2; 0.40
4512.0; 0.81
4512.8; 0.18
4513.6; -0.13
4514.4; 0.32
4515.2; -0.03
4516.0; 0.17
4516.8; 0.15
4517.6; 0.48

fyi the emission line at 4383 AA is [O II] 3727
